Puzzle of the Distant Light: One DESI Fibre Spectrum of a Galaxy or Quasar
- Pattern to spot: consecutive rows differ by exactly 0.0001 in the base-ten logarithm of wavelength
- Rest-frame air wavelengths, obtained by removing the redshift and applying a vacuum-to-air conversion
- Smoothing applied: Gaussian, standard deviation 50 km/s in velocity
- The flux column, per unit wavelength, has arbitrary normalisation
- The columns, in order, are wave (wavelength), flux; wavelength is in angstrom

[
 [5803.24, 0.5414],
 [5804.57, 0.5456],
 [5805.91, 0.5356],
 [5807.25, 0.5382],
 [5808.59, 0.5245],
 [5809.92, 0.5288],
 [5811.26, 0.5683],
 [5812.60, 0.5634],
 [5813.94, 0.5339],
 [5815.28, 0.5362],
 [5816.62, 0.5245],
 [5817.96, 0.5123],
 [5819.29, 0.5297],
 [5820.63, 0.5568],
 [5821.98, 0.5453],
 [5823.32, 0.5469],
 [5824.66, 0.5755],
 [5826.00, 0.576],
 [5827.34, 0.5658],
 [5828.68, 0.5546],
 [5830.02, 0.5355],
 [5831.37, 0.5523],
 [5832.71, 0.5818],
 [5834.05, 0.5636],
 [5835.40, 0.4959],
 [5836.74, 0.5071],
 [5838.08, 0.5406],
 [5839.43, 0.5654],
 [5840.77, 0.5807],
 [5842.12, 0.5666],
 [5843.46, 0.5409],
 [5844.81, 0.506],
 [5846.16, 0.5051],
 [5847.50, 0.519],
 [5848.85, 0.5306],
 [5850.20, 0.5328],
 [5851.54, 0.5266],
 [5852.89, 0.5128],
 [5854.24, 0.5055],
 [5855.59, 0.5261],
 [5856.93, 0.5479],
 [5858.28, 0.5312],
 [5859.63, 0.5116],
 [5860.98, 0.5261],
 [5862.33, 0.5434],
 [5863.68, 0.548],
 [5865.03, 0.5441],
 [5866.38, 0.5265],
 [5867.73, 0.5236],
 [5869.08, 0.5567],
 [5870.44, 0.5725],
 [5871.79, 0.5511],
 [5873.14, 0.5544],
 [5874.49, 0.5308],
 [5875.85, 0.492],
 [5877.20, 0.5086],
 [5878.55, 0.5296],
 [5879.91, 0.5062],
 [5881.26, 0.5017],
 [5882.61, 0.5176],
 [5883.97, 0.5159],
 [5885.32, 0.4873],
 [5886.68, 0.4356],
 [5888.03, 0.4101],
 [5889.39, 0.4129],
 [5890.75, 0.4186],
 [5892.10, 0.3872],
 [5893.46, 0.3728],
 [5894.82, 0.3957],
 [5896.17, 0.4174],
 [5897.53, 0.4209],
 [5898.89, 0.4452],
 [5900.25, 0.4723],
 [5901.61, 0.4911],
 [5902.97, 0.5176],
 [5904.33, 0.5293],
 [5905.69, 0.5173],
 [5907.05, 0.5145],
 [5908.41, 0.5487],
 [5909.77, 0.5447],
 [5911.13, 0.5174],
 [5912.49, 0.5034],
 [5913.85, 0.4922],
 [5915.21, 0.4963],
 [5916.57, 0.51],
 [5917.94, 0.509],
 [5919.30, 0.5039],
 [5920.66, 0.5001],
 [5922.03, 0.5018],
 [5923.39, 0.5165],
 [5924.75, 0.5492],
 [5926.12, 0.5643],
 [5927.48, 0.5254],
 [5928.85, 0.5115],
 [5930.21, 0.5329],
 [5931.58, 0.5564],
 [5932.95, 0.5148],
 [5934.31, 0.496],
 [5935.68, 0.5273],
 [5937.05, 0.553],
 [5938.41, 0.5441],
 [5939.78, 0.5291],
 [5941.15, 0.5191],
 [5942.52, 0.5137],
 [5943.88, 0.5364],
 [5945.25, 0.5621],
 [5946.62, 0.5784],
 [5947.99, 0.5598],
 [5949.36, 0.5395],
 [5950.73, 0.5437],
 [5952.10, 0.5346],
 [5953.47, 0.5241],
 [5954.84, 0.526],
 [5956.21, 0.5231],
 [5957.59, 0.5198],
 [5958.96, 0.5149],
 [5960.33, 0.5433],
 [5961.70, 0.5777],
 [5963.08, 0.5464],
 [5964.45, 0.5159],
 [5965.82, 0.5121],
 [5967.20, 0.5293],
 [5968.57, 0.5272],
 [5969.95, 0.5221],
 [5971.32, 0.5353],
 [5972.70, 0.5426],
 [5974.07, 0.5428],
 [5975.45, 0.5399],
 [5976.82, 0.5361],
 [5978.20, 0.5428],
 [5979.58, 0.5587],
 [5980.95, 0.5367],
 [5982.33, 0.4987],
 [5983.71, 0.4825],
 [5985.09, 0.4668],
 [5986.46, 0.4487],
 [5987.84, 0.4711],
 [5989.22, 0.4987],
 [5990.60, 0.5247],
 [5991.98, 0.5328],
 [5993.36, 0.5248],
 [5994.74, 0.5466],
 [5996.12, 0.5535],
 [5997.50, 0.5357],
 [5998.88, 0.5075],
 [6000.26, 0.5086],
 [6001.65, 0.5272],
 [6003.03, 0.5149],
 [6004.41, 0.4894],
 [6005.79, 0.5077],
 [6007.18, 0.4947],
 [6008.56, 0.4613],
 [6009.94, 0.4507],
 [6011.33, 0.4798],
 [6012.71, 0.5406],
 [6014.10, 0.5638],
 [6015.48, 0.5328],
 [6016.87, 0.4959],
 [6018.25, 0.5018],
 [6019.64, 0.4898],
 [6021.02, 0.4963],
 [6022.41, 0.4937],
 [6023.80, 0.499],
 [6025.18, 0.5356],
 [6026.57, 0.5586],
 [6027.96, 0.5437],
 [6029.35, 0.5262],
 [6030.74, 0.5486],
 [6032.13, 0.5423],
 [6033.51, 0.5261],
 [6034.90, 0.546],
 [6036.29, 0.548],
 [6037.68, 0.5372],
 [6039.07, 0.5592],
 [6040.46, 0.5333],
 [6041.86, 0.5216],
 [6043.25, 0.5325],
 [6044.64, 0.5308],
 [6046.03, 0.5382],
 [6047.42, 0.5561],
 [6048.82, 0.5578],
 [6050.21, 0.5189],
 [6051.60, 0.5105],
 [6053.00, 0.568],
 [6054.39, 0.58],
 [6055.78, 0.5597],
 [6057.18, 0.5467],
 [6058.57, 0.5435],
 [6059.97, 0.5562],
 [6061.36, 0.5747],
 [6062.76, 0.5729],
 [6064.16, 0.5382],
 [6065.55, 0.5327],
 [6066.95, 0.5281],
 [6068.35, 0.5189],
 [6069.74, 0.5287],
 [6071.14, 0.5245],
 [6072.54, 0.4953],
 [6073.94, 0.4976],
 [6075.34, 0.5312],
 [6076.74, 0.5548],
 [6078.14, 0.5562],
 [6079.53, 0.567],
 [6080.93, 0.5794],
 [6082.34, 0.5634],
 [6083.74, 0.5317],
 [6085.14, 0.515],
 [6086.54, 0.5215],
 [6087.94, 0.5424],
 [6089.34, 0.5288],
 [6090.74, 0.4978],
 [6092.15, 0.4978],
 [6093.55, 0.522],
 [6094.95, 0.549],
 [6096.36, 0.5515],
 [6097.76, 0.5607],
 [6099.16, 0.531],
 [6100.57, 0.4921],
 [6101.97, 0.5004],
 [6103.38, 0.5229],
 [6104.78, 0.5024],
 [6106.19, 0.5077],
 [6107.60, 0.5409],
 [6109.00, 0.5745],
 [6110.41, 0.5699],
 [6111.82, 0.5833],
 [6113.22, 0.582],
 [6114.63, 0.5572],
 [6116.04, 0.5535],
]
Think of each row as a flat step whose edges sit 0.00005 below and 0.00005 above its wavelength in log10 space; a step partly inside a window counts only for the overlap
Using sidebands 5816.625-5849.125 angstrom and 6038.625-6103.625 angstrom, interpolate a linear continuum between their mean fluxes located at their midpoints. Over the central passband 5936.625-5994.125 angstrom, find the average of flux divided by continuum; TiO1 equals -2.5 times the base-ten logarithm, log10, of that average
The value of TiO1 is 0.02 mag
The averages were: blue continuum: 0.544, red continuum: 0.537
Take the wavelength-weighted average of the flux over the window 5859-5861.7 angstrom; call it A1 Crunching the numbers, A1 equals 0.519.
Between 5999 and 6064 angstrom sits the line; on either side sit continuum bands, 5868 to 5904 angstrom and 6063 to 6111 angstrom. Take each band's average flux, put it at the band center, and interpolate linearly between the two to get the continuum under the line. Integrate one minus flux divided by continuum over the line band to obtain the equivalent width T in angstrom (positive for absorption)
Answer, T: -1.4 angstrom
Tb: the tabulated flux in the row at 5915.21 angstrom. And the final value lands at 0.4963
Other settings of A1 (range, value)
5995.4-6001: 0.526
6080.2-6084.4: 0.557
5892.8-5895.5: 0.385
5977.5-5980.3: 0.551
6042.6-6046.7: 0.534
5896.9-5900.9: 0.446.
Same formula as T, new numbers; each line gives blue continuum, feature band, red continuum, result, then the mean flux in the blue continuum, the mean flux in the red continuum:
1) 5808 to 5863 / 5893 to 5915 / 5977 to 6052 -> 2.0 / 0.539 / 0.52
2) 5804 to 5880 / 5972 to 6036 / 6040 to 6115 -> 2.6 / 0.538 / 0.539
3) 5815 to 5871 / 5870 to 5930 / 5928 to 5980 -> 4.8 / 0.539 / 0.535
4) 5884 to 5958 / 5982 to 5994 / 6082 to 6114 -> 0.5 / 0.503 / 0.534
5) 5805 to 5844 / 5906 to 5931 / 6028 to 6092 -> 1.1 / 0.546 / 0.539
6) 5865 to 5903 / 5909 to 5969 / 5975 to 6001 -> -3.4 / 0.482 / 0.516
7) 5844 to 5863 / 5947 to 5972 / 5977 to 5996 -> -0.9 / 0.523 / 0.512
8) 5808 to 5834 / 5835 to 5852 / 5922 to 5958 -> 0.4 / 0.549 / 0.534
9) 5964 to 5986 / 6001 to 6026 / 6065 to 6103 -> 1.0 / 0.524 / 0.53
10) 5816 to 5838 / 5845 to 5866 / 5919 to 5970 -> 0.6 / 0.545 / 0.532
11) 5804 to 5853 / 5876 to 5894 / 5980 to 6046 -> 2.4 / 0.541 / 0.517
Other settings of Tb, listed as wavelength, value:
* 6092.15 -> 0.4978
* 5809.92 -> 0.5288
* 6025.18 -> 0.5356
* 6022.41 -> 0.4937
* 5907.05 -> 0.5145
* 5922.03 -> 0.5018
